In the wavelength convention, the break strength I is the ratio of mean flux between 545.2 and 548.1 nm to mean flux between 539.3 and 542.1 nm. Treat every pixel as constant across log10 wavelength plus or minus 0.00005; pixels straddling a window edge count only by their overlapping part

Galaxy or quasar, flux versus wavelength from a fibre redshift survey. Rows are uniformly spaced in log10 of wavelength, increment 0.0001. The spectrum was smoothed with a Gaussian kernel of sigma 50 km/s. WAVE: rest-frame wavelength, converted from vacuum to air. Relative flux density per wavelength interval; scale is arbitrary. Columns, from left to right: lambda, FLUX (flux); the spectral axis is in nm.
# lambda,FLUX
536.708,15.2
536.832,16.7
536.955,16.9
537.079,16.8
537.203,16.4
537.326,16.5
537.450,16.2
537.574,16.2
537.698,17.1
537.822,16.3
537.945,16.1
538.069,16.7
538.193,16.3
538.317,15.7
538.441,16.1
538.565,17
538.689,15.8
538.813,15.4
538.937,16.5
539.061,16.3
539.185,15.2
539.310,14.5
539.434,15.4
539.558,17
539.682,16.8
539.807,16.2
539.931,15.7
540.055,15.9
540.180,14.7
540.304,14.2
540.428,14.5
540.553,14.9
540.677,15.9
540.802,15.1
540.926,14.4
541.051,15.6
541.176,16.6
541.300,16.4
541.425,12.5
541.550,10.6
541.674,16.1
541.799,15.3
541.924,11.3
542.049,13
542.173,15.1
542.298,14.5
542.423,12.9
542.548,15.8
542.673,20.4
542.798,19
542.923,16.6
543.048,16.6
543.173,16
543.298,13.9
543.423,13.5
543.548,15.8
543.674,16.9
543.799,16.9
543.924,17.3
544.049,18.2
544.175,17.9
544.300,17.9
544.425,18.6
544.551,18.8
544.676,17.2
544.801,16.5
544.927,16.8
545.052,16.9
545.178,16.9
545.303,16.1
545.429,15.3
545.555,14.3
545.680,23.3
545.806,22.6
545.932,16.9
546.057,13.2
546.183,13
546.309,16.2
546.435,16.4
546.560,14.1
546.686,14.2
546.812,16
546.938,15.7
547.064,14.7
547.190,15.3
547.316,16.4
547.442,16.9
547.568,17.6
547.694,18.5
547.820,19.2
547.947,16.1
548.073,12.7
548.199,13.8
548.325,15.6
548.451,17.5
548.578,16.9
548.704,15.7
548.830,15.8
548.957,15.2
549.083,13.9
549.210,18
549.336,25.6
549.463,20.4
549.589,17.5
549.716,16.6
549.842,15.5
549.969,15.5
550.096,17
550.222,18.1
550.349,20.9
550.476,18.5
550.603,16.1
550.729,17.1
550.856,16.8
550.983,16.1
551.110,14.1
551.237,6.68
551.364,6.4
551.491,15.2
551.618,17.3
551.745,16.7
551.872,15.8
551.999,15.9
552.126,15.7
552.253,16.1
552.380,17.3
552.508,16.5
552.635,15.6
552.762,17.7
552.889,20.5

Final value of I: 1.10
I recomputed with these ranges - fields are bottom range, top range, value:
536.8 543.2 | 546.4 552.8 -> 1.03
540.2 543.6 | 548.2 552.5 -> 1.08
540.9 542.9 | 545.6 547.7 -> 1.10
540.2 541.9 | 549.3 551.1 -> 1.21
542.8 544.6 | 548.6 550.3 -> 1.03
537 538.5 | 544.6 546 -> 1.07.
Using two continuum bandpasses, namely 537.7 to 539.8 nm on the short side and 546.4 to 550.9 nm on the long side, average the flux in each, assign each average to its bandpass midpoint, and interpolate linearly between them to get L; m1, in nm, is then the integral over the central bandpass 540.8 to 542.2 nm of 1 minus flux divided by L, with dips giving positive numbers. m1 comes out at 0.17 nm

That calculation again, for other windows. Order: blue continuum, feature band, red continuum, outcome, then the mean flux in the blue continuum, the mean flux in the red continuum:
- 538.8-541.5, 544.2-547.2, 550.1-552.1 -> -0.22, 15.4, 15.5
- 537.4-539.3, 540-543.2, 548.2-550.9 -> 0.26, 16.1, 17.3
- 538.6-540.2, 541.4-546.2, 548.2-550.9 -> 0.07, 15.8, 17.3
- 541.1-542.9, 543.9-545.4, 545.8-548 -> -0.17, 15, 16.1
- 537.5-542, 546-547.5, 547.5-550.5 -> 0.14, 15.4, 17.2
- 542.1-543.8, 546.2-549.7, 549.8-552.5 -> -0.15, 15.9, 15.7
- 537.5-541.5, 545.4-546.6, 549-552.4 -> -0.04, 15.7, 16.3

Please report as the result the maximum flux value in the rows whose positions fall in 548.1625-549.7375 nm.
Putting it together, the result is 25.6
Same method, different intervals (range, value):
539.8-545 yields 20.4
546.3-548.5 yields 19.2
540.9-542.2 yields 16.6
